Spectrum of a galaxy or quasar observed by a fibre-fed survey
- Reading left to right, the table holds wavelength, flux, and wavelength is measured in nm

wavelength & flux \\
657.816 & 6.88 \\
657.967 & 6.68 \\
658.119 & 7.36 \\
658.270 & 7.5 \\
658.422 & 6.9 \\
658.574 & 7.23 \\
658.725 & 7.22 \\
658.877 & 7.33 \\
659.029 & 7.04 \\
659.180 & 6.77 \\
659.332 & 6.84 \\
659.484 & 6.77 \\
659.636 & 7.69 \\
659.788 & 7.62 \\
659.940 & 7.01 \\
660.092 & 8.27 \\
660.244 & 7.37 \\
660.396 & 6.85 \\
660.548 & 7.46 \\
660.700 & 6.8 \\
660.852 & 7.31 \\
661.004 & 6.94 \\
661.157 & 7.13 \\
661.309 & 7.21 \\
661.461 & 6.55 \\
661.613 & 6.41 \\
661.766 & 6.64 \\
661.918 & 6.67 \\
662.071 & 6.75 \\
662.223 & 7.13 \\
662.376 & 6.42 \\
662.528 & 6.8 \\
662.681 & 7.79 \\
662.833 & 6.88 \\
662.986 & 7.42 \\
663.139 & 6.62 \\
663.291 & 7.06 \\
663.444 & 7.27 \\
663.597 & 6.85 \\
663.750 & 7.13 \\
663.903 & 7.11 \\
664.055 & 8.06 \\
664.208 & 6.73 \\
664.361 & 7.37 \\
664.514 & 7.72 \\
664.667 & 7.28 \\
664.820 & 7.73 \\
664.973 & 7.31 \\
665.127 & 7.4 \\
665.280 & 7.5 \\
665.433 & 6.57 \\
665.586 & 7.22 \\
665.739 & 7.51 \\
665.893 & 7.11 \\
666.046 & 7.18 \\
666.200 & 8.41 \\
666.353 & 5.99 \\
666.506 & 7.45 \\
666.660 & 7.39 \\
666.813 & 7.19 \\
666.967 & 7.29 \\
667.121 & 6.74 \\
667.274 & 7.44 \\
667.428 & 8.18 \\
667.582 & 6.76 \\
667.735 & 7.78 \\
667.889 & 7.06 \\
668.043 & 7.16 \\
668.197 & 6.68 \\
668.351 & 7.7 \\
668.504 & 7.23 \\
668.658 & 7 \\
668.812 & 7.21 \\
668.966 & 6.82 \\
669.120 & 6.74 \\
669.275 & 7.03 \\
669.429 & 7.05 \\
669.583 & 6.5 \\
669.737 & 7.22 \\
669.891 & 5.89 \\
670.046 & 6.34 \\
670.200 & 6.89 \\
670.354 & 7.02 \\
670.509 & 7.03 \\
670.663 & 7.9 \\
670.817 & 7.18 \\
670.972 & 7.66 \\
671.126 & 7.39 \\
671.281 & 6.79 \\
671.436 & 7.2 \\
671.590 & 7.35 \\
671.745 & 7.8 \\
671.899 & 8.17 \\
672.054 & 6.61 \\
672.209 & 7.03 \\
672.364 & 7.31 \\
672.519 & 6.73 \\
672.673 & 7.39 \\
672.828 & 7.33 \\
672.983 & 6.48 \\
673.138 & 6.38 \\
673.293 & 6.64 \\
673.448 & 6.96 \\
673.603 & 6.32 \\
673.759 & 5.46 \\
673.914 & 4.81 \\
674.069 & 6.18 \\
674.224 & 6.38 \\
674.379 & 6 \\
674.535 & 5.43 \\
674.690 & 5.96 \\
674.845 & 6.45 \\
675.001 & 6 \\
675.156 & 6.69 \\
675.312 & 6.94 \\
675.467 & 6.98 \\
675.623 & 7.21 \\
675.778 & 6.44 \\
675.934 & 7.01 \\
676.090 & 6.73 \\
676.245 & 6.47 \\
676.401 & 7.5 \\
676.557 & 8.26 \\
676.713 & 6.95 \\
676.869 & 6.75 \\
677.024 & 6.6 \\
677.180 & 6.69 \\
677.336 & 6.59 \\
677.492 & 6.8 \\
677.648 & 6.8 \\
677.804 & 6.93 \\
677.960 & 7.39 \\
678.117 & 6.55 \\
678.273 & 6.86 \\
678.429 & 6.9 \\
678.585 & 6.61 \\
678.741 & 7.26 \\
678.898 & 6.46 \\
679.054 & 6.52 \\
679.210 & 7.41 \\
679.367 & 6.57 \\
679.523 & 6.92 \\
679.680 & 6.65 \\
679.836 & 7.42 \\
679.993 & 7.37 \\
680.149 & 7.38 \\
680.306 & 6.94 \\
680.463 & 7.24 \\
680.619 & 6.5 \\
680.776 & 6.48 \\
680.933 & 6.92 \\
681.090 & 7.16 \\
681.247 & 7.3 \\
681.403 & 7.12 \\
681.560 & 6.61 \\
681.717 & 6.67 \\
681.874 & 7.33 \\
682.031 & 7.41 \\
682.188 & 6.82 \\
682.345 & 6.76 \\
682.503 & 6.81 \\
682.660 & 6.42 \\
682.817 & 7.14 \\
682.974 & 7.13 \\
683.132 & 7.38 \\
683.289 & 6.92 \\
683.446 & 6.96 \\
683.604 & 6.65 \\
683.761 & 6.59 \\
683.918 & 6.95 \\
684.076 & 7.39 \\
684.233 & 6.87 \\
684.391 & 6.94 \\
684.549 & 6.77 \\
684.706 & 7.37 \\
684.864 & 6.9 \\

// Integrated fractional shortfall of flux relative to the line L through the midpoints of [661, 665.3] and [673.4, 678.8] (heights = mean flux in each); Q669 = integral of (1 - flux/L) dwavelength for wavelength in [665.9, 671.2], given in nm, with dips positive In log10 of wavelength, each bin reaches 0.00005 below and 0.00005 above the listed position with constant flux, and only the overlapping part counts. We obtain -0.18 nm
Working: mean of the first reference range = 7.1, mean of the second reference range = 6.62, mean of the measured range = 7.13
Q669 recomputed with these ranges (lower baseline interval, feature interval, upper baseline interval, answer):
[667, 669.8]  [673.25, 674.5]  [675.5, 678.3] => 0.168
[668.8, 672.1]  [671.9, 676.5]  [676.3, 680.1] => 0.287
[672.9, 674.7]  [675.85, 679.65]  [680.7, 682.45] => -0.213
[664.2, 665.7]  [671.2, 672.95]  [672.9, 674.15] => -0.241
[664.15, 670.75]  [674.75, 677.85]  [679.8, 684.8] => 0.097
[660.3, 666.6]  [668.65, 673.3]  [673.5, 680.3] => -0.110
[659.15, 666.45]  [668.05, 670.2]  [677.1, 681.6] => 0.051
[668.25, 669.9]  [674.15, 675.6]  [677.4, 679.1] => 0.113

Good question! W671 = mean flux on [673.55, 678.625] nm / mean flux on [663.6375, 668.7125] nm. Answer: 0.9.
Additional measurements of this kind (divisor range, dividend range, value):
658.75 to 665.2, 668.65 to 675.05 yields 0.95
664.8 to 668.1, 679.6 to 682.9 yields 0.96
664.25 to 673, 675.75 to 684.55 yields 0.96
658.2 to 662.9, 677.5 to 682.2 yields 0.98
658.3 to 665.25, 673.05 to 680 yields 0.93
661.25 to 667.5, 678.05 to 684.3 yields 0.97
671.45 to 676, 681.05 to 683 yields 1.05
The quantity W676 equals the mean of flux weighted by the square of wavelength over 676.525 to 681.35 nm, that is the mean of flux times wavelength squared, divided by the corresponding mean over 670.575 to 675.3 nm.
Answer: 1.0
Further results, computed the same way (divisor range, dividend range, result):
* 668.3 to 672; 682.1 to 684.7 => 1.01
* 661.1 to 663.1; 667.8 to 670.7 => 1.03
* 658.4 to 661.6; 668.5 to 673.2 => 1.02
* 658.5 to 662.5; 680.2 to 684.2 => 1.05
